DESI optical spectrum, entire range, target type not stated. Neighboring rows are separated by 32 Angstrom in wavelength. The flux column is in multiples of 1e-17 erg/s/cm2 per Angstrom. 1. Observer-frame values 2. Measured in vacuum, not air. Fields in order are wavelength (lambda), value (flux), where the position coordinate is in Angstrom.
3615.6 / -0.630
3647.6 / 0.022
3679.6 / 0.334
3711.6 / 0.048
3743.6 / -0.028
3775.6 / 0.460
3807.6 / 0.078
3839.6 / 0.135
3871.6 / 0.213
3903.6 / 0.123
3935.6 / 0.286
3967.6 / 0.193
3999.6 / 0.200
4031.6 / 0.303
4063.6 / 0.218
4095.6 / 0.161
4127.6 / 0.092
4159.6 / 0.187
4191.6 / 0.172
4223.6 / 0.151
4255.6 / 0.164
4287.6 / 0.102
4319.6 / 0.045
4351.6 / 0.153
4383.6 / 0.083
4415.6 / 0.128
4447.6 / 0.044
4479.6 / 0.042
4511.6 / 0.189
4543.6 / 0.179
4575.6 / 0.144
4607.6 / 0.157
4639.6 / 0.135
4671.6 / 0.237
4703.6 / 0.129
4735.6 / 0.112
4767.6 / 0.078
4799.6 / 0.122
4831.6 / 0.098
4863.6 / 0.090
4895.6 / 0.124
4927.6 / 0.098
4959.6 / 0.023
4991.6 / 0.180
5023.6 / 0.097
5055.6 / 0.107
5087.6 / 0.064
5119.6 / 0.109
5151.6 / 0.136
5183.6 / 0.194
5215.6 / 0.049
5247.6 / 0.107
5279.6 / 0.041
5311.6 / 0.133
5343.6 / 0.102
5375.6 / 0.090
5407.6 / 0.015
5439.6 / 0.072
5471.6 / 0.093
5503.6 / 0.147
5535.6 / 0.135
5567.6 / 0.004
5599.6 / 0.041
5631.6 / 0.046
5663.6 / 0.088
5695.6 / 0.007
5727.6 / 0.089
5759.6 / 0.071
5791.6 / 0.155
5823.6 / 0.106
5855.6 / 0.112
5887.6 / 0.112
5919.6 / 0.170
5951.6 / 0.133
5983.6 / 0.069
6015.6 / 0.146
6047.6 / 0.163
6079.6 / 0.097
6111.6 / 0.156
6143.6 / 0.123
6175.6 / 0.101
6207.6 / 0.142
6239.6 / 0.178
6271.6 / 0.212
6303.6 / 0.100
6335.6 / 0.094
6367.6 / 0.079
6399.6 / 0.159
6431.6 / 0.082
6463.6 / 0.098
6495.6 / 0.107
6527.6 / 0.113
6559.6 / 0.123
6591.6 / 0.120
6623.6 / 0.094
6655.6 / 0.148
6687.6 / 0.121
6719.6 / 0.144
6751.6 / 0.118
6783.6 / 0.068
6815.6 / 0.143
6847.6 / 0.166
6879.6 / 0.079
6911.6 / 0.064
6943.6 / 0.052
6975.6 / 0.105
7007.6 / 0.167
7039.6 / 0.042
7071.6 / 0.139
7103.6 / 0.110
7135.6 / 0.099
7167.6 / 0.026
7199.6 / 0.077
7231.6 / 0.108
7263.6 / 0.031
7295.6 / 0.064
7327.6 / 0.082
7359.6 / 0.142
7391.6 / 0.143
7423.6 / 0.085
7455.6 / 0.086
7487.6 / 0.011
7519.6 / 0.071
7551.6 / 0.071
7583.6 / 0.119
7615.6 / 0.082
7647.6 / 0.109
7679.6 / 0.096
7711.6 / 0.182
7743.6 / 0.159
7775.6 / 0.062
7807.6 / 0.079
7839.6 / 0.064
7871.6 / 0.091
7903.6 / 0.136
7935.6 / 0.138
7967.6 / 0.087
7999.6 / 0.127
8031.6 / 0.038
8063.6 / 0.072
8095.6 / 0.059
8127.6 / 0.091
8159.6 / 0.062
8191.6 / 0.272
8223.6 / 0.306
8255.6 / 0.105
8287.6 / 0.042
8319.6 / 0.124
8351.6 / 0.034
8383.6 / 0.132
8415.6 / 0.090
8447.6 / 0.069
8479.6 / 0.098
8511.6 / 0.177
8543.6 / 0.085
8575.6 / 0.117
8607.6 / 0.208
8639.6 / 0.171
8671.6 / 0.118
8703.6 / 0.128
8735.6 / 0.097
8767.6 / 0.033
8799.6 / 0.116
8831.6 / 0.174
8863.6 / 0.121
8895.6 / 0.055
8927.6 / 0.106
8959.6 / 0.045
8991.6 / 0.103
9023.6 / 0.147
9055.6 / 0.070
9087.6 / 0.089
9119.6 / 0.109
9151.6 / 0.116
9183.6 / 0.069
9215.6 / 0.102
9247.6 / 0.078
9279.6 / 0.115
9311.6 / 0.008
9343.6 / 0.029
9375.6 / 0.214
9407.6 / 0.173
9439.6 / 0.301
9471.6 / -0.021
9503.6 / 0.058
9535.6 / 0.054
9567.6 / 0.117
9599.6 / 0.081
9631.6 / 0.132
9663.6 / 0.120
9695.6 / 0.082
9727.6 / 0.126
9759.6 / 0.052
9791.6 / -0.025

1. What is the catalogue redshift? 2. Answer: 1.201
